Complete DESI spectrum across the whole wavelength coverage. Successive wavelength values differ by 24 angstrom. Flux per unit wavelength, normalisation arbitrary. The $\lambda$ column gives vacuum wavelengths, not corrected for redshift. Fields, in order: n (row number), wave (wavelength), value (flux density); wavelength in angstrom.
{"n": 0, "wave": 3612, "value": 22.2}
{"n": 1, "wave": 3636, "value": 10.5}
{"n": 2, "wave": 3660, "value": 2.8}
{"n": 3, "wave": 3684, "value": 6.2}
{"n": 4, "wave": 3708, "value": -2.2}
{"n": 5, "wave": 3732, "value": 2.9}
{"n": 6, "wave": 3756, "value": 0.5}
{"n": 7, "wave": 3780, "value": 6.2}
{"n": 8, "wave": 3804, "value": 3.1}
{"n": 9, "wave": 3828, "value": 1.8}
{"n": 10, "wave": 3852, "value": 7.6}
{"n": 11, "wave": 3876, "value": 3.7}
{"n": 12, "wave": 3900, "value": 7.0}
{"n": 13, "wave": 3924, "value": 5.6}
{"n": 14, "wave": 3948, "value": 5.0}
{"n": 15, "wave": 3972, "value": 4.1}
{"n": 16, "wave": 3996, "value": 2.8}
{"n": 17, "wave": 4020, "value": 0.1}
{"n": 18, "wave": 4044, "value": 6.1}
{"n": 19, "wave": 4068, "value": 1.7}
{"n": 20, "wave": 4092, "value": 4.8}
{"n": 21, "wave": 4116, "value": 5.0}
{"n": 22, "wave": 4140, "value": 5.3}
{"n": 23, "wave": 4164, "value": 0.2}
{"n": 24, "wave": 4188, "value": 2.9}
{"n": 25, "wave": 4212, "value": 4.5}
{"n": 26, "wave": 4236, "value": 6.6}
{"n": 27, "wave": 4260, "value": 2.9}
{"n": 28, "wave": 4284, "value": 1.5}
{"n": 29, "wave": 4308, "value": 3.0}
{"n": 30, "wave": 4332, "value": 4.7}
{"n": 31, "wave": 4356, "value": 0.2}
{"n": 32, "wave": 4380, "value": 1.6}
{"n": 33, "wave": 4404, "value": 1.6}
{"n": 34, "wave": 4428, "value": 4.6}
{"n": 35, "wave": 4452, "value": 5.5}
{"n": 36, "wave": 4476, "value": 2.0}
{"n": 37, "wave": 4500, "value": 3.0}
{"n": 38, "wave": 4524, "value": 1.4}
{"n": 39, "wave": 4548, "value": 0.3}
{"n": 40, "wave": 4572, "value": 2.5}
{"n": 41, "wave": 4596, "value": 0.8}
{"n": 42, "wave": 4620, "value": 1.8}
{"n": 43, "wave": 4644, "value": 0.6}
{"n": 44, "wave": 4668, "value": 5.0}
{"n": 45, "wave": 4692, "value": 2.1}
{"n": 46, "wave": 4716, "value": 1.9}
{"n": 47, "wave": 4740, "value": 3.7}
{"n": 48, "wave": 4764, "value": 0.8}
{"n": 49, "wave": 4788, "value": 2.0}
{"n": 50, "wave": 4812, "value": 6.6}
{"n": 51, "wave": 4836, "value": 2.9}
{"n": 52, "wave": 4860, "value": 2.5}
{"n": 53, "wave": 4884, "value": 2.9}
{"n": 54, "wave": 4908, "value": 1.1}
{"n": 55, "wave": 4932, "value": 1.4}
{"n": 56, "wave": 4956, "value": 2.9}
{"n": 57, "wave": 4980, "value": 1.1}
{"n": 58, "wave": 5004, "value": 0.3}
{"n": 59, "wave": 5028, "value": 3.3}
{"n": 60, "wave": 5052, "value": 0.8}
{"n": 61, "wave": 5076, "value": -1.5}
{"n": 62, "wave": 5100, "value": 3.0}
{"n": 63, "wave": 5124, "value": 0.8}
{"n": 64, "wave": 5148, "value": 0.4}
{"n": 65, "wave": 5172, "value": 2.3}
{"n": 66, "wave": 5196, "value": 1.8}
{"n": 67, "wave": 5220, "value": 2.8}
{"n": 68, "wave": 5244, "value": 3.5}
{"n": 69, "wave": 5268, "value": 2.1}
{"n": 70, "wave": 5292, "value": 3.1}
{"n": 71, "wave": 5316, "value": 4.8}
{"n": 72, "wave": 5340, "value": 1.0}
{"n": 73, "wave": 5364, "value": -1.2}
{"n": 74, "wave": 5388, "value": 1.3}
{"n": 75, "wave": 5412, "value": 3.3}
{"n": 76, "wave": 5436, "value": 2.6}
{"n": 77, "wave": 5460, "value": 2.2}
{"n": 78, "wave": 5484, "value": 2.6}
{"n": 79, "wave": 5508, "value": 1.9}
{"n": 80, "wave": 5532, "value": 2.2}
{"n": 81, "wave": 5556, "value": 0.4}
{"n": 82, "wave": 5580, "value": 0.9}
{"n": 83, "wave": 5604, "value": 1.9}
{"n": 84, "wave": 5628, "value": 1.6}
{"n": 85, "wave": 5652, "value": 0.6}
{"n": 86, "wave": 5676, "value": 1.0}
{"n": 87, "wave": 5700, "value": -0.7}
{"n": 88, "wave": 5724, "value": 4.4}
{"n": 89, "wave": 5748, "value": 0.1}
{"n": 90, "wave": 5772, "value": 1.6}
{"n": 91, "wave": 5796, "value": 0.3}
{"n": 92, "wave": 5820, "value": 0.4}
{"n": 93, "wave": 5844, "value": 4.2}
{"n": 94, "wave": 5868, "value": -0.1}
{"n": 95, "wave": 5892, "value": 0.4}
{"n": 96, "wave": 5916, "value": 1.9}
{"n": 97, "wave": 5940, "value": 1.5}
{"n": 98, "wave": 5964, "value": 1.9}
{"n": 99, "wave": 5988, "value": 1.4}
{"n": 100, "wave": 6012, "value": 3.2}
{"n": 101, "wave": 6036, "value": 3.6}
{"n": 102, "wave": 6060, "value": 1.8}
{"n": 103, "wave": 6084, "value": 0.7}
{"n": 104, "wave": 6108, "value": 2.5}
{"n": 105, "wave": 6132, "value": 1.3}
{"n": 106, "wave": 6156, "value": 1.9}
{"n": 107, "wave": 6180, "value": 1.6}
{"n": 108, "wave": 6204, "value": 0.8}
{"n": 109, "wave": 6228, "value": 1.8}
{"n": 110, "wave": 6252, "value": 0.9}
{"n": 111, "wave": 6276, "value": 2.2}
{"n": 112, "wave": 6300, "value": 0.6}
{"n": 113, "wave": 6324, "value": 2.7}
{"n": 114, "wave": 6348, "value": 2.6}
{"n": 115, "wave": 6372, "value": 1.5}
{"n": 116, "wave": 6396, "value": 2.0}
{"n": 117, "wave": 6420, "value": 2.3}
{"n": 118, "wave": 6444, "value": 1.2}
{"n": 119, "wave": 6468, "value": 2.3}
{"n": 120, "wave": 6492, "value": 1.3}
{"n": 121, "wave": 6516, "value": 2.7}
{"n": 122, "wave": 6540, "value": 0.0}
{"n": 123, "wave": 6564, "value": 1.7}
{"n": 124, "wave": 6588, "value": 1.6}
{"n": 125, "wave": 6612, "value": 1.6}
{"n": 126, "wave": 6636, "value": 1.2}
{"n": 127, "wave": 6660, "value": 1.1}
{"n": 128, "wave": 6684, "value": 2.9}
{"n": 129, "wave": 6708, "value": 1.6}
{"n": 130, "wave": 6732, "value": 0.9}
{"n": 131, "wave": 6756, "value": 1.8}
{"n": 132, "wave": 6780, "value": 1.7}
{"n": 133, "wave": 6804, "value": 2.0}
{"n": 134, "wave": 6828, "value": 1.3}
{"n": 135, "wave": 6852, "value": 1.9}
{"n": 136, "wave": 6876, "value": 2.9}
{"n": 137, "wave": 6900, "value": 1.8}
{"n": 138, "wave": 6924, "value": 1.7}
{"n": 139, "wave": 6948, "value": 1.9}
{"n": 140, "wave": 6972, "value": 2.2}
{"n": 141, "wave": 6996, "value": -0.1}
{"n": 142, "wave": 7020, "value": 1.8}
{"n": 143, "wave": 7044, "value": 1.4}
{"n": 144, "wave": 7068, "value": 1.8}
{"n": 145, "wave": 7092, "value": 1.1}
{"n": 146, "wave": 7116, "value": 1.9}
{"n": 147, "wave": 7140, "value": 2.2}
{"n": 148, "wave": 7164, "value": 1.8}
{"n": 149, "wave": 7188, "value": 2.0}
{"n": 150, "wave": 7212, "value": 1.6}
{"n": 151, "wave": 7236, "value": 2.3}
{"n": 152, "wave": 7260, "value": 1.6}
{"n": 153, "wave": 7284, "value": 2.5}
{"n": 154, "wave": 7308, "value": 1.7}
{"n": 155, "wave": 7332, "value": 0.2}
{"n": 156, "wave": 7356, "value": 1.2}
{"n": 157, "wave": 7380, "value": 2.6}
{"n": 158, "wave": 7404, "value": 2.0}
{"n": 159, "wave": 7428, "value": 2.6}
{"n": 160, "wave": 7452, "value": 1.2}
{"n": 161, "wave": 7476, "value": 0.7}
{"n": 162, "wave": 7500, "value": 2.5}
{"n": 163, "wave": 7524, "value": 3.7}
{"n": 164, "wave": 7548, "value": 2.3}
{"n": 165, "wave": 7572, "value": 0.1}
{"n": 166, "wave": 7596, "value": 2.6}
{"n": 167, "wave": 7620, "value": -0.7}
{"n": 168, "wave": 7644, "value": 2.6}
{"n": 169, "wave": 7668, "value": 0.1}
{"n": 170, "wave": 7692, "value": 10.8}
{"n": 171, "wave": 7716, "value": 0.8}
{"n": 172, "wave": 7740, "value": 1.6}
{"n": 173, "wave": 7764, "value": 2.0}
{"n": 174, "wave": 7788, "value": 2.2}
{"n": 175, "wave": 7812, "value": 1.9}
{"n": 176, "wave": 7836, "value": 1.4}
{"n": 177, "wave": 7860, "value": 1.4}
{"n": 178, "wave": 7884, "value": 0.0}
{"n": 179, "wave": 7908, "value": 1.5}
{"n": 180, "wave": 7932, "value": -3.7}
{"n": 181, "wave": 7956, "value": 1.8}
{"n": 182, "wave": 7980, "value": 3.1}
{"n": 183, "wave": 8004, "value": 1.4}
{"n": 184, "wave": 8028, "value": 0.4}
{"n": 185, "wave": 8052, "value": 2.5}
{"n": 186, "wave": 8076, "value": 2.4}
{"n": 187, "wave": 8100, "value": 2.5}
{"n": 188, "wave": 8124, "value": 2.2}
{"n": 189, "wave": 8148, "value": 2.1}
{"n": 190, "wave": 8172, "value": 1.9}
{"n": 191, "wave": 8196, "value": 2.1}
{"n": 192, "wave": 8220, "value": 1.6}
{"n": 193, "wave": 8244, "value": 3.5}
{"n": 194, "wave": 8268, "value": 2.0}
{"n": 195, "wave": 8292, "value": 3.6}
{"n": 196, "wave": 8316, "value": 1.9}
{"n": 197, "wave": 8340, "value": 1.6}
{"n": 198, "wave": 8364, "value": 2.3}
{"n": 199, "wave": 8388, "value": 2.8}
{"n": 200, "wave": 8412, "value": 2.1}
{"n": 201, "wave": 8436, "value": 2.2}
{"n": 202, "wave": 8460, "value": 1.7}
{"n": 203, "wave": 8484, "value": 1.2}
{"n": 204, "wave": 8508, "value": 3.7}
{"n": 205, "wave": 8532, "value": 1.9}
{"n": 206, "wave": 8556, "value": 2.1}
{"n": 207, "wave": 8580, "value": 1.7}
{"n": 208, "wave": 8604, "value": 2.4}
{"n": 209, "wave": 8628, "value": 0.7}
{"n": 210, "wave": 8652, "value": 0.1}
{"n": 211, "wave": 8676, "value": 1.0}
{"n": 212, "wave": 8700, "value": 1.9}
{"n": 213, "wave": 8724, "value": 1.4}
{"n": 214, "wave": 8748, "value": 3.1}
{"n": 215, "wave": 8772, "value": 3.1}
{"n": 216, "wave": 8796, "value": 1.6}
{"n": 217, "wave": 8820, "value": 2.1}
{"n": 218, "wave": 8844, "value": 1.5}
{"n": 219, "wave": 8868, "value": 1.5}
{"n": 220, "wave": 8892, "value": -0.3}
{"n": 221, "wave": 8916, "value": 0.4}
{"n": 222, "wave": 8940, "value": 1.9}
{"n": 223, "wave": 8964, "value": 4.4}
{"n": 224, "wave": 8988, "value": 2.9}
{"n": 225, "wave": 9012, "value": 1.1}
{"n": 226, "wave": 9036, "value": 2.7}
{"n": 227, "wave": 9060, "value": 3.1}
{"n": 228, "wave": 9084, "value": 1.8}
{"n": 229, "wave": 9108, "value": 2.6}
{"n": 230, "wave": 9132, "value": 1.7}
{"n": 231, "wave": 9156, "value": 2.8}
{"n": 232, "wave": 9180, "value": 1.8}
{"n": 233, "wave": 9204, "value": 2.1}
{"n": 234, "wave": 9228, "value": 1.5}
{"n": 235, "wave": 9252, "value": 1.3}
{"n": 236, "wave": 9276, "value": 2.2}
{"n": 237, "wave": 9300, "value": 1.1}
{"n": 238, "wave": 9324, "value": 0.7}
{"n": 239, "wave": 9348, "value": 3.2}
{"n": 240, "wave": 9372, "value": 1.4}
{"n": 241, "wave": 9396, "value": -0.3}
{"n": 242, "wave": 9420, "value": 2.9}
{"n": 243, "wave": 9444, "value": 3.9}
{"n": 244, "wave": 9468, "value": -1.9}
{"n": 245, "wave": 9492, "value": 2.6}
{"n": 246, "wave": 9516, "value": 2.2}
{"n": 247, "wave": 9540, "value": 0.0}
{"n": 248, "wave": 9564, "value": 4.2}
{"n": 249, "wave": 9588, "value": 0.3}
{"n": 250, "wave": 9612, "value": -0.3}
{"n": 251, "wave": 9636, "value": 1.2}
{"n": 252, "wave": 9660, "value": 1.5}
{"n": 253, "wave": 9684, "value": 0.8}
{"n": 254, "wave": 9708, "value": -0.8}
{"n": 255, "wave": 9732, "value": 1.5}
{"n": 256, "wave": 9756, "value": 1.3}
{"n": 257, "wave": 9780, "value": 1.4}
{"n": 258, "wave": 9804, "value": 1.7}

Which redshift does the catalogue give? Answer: 1.062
